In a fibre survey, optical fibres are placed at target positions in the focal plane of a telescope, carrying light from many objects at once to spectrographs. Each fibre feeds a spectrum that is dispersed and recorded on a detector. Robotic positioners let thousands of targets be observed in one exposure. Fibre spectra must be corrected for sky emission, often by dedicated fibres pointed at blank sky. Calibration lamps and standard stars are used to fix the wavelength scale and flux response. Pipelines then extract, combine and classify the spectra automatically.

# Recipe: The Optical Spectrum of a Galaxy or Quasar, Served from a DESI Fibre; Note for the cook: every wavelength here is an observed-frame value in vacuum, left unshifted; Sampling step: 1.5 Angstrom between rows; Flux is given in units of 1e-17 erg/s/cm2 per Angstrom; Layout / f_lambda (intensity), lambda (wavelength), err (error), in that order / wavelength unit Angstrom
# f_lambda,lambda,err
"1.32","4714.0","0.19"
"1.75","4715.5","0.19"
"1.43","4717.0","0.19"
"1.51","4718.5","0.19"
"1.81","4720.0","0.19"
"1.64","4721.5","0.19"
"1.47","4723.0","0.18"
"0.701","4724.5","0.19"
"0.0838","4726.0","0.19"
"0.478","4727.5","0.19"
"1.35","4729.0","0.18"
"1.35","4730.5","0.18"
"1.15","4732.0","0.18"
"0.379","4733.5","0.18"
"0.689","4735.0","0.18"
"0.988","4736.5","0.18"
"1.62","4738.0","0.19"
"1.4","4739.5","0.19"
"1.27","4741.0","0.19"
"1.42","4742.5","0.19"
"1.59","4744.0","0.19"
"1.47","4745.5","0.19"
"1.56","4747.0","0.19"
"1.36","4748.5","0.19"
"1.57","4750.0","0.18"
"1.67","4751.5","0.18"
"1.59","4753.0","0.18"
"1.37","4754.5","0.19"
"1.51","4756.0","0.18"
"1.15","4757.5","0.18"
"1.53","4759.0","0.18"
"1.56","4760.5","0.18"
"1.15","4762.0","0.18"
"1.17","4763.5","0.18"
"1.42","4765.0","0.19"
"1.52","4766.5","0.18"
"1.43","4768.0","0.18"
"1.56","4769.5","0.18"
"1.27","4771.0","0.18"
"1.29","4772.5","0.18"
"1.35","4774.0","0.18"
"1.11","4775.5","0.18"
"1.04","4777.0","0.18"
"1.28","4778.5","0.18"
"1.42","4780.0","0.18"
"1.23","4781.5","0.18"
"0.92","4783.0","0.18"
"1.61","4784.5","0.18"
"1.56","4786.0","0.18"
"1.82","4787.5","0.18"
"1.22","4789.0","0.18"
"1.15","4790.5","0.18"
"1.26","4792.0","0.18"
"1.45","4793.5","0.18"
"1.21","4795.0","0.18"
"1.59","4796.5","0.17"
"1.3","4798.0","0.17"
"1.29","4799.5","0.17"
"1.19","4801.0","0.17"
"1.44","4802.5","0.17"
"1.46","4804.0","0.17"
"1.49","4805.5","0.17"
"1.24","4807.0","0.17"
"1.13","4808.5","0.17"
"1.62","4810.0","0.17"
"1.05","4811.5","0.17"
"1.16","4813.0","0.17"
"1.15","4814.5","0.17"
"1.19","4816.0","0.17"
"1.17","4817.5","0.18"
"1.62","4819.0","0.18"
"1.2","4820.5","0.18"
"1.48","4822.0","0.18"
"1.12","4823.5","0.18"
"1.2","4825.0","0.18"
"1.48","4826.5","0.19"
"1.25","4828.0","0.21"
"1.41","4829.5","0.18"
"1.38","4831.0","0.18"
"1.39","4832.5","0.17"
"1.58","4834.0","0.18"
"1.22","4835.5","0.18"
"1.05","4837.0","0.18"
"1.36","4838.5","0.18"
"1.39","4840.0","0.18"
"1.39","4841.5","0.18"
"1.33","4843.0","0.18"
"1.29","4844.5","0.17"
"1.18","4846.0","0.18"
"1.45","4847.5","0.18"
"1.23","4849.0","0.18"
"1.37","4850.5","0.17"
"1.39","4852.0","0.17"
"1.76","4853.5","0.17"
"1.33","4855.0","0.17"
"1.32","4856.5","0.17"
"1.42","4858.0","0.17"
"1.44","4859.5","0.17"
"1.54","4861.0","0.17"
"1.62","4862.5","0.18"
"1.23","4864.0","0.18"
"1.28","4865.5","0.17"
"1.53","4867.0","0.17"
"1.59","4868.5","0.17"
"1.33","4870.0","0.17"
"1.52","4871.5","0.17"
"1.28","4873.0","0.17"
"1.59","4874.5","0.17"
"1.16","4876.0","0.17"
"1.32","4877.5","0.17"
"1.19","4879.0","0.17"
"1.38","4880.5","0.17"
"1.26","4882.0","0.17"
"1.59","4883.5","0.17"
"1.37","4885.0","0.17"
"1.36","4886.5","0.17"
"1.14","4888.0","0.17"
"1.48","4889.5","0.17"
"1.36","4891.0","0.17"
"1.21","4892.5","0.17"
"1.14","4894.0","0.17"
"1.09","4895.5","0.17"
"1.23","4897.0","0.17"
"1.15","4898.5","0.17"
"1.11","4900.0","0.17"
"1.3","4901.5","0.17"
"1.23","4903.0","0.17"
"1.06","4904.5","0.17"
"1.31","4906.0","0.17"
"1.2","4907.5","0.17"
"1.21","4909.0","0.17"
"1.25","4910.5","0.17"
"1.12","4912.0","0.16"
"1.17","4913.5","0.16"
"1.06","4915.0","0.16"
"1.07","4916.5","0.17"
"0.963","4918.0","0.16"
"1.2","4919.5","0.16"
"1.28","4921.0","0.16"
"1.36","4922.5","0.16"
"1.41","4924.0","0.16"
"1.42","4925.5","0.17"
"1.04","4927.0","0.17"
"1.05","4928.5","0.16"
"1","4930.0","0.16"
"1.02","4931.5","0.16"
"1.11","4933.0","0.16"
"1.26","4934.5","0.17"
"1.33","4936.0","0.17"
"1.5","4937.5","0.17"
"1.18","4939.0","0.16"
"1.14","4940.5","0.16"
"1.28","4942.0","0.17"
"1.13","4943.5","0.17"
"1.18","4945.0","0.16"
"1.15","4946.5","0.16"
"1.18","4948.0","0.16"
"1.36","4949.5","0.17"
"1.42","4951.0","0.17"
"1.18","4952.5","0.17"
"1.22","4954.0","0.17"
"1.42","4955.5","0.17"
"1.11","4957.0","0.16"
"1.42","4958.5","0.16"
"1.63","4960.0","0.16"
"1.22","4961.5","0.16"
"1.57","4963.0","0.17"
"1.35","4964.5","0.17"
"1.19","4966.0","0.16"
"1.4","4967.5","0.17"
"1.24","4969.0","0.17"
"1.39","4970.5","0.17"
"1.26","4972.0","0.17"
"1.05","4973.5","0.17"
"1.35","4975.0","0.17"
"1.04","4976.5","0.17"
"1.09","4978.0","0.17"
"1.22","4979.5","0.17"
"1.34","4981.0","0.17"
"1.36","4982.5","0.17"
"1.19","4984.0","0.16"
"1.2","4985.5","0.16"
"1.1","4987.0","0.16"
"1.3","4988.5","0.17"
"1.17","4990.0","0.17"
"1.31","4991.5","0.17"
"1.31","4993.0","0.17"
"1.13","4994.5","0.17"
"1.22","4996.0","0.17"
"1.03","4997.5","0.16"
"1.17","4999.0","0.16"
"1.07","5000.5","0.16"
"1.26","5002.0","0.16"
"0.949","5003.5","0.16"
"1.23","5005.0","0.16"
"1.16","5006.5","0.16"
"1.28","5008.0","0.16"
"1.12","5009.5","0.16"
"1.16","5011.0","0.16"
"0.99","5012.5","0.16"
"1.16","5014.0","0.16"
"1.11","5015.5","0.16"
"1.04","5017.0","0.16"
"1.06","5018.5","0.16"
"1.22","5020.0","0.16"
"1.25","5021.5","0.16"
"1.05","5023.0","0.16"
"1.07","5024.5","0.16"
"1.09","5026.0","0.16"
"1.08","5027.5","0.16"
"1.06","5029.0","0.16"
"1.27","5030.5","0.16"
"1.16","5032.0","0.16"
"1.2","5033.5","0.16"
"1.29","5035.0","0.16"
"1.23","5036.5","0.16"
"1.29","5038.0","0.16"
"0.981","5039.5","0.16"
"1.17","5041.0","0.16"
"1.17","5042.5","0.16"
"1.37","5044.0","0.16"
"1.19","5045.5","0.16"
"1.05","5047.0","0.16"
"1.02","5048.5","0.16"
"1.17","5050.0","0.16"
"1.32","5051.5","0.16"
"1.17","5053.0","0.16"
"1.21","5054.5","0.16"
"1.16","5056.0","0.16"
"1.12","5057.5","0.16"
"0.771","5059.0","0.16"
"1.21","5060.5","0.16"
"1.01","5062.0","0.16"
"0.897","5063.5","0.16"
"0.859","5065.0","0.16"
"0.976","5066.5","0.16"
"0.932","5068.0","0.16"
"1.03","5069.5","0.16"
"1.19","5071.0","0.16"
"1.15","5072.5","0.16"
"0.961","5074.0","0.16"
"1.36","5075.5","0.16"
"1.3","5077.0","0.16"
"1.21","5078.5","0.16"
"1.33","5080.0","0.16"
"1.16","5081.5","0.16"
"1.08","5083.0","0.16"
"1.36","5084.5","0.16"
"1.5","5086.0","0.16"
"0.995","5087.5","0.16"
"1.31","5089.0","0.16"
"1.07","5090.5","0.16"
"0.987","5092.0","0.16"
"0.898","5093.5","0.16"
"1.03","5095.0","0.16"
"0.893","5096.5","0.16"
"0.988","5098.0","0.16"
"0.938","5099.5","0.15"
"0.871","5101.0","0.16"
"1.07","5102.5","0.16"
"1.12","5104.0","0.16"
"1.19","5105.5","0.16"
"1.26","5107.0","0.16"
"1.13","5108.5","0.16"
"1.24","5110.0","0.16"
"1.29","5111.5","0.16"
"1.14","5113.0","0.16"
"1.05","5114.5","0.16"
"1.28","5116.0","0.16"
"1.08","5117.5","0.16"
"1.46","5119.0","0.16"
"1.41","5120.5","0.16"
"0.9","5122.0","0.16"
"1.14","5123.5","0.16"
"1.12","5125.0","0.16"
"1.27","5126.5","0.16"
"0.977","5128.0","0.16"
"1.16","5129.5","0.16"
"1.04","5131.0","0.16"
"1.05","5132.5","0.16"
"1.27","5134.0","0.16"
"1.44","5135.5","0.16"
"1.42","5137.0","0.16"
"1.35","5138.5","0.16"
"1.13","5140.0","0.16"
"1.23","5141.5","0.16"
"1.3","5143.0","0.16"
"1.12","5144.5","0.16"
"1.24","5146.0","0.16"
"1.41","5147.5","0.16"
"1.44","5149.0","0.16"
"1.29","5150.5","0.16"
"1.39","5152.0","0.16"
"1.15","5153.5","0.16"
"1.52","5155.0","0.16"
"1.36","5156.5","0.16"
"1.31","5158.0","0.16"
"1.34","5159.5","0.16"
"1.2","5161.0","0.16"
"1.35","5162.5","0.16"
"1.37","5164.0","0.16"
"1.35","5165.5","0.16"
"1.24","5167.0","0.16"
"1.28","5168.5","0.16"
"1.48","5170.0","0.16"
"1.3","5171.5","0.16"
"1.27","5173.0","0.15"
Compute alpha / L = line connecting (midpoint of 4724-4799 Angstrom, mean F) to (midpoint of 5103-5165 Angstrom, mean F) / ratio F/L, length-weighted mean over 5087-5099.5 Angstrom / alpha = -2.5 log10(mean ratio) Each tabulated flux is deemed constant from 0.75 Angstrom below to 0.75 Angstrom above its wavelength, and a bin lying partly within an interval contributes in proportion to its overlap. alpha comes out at 0.22 mag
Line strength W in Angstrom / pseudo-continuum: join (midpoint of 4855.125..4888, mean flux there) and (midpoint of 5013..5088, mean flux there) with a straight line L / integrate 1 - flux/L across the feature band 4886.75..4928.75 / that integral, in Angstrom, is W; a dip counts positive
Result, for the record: 4.2 Angstrom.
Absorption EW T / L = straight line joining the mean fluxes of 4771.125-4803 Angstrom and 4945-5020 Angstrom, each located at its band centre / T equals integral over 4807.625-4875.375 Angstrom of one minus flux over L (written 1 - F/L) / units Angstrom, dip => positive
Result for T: -3.4 Angstrom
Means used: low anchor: 1.32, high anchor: 1.22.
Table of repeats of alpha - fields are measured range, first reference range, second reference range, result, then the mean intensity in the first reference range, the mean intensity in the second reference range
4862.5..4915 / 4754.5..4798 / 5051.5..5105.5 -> -0.03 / 1.35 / 1.09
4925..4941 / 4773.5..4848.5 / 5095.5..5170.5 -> 0.09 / 1.32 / 1.22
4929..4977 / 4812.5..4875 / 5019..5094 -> -0.01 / 1.36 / 1.14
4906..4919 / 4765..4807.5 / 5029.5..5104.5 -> 0.09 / 1.35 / 1.12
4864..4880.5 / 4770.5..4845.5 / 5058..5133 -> -0.08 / 1.32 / 1.11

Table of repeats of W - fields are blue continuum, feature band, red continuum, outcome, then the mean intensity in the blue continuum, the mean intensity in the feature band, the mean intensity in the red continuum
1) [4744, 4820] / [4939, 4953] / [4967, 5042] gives 0.0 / 1.36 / 1.22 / 1.18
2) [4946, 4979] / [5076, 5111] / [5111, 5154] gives 3.1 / 1.28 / 1.13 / 1.23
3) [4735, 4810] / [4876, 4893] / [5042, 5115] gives -0.7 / 1.37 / 1.33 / 1.12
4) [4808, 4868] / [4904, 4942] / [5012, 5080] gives 1.9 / 1.34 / 1.19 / 1.13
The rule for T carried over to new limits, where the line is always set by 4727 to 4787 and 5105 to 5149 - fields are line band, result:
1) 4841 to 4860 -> -1.28 Angstrom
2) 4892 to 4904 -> 0.91 Angstrom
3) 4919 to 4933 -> 0.84 Angstrom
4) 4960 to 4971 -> -0.86 Angstrom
